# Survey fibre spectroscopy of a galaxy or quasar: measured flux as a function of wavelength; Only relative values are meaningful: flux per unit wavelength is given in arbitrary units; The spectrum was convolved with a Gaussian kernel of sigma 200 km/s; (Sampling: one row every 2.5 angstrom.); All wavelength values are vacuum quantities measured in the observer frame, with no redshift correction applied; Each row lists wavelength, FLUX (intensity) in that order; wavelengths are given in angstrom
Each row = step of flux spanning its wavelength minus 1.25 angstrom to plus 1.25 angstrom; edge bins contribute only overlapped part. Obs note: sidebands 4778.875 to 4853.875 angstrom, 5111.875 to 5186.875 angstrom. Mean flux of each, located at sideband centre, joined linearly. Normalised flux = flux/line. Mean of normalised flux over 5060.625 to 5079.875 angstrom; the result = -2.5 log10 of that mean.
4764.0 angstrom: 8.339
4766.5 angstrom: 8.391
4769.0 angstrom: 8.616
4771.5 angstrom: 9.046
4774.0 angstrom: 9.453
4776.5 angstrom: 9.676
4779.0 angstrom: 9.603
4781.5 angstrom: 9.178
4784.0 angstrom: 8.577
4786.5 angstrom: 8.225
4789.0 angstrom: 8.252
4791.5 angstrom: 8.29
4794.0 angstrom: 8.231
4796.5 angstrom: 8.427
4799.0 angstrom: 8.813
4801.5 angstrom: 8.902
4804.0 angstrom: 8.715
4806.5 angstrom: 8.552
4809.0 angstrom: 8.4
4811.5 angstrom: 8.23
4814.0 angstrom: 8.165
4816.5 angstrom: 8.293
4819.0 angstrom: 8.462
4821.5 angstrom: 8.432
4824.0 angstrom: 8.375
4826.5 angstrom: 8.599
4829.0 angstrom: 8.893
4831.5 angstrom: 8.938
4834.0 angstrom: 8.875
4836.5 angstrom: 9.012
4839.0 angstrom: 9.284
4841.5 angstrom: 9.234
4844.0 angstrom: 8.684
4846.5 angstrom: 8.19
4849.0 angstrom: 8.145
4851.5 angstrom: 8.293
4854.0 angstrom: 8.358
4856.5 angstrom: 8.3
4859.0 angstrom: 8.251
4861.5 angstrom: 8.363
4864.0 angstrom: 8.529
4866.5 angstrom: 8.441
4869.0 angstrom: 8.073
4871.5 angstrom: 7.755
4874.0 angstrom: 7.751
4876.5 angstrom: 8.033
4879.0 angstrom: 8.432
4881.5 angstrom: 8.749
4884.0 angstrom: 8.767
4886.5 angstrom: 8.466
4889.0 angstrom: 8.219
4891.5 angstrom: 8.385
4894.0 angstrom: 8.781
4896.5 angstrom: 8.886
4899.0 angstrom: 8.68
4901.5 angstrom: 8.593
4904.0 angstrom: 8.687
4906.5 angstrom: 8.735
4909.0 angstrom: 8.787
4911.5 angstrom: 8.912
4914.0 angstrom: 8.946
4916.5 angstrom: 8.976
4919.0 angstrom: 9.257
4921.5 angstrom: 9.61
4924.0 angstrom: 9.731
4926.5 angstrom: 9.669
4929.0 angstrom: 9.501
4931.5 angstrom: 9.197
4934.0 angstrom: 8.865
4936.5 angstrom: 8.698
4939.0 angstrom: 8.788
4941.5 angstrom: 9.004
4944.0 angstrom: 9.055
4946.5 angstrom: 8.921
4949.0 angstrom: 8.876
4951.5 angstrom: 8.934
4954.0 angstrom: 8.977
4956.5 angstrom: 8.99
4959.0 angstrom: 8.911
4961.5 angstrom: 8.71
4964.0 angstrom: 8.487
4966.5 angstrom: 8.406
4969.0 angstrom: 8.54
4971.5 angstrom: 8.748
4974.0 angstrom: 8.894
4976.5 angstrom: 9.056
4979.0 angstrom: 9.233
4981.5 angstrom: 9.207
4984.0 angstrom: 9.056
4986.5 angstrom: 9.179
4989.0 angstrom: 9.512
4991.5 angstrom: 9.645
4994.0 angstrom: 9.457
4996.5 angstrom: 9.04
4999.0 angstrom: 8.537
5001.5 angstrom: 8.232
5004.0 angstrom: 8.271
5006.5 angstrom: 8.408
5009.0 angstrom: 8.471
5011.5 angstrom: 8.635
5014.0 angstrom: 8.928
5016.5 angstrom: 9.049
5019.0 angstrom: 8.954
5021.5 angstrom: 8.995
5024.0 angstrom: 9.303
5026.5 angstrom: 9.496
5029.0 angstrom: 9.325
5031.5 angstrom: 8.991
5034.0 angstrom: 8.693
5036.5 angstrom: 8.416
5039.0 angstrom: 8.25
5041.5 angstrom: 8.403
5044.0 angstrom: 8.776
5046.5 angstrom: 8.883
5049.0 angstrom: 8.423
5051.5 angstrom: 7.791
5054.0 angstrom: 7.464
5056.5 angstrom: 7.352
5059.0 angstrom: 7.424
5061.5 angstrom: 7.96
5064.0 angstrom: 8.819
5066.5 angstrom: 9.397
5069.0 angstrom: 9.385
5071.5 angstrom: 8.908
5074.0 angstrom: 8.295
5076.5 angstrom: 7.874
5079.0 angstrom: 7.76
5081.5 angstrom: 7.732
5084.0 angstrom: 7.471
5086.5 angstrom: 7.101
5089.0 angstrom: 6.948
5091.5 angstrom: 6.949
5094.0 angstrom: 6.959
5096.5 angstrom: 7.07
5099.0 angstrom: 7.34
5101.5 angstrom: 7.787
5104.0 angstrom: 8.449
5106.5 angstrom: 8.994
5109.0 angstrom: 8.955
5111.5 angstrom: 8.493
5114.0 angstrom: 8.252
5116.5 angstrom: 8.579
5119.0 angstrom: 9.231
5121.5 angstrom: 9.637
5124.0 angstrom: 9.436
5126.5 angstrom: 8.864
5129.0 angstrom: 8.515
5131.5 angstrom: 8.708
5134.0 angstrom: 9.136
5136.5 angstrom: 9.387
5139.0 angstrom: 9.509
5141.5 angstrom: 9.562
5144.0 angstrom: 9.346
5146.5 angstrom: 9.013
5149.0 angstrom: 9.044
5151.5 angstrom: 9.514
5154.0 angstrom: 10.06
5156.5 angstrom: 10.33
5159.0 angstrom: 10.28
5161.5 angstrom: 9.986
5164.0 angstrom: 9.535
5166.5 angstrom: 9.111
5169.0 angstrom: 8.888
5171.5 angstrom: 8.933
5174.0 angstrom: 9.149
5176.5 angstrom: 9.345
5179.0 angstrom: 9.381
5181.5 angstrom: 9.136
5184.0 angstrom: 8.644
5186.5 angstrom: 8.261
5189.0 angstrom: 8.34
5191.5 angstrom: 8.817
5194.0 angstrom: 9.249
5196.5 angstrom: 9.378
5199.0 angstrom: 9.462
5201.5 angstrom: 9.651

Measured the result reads 0.06 mag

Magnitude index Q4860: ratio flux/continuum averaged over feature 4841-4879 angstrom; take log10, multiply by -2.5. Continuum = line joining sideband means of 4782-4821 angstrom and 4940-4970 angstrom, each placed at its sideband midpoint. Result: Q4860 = 0.04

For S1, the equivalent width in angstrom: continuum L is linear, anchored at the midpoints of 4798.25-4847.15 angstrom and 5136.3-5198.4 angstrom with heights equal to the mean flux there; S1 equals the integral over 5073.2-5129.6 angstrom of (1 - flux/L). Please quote 6.51 angstrom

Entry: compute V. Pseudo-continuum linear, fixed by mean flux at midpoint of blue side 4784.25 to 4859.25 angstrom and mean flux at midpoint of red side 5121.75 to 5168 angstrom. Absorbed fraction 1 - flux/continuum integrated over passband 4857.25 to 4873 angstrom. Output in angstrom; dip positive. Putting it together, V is 0.8 angstrom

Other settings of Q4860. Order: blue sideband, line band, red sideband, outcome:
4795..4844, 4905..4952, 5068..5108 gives -0.095 mag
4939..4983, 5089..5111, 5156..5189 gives 0.172 mag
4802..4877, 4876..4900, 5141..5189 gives 0.005 mag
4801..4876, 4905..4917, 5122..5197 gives -0.027 mag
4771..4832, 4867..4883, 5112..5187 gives 0.080 mag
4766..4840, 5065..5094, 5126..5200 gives 0.148 mag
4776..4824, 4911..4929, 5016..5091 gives -0.104 mag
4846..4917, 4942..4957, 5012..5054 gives -0.046 mag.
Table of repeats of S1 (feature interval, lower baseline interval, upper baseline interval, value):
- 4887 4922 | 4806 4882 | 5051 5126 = -1.76 angstrom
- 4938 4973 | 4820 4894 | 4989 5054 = -0.65 angstrom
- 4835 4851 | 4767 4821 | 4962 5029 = -0.02 angstrom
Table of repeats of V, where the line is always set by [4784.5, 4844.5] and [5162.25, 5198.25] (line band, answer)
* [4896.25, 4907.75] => 0.0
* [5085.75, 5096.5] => 2.3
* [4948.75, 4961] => -0.2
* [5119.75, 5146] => -0.7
